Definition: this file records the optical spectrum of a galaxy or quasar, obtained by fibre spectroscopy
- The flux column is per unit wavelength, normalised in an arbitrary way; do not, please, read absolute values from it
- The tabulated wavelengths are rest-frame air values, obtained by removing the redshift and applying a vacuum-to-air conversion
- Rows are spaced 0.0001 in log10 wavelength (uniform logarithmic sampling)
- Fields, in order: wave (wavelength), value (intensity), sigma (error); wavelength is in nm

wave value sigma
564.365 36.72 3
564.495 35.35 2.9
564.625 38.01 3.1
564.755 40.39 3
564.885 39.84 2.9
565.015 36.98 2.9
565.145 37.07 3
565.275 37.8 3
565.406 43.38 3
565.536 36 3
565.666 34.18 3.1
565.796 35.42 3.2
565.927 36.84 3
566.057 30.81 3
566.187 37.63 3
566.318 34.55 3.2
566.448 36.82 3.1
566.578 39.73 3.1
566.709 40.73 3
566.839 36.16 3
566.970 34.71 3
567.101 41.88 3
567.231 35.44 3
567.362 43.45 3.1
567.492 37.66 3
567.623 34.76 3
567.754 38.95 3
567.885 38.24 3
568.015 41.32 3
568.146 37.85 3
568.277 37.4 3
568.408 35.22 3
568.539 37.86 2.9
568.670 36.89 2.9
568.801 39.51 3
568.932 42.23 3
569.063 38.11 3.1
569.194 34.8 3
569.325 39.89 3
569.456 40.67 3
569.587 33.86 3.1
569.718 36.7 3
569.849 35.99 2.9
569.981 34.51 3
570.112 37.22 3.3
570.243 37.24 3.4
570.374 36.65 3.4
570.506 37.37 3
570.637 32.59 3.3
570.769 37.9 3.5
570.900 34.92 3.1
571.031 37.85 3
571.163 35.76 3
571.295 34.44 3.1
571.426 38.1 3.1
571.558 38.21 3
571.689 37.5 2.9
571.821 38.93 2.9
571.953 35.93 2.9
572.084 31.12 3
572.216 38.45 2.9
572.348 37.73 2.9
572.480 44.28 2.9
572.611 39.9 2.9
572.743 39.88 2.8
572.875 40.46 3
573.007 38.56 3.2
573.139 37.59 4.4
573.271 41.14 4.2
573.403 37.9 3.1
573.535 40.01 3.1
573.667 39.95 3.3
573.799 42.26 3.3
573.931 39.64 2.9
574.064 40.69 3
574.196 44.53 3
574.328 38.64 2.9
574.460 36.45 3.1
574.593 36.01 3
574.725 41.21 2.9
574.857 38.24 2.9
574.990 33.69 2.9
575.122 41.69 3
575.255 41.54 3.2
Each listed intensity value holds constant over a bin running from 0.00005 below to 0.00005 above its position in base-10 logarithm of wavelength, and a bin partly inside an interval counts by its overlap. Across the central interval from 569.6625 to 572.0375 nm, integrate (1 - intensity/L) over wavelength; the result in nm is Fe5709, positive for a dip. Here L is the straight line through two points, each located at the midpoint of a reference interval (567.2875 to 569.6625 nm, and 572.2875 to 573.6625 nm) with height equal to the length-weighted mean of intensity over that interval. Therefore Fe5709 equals 0.16 nm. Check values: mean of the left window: 38.2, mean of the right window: 39.8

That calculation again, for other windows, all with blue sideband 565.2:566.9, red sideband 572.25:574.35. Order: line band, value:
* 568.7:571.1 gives 0.10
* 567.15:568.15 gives -0.02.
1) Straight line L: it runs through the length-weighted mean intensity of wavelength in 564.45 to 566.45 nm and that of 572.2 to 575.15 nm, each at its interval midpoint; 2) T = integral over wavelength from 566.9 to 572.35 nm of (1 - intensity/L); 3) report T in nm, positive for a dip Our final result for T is 0.14 nm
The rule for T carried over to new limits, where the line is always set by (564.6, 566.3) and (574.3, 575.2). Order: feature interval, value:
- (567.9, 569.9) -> -0.024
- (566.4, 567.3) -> -0.017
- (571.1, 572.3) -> 0.038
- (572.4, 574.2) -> -0.117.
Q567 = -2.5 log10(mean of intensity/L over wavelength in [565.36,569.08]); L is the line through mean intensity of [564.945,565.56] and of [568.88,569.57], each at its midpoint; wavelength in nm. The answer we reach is 0.03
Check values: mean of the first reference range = 38.4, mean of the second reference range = 38.7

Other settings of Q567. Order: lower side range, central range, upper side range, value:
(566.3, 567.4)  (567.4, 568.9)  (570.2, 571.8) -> -0.01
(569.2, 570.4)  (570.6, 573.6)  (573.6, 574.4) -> 0.04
